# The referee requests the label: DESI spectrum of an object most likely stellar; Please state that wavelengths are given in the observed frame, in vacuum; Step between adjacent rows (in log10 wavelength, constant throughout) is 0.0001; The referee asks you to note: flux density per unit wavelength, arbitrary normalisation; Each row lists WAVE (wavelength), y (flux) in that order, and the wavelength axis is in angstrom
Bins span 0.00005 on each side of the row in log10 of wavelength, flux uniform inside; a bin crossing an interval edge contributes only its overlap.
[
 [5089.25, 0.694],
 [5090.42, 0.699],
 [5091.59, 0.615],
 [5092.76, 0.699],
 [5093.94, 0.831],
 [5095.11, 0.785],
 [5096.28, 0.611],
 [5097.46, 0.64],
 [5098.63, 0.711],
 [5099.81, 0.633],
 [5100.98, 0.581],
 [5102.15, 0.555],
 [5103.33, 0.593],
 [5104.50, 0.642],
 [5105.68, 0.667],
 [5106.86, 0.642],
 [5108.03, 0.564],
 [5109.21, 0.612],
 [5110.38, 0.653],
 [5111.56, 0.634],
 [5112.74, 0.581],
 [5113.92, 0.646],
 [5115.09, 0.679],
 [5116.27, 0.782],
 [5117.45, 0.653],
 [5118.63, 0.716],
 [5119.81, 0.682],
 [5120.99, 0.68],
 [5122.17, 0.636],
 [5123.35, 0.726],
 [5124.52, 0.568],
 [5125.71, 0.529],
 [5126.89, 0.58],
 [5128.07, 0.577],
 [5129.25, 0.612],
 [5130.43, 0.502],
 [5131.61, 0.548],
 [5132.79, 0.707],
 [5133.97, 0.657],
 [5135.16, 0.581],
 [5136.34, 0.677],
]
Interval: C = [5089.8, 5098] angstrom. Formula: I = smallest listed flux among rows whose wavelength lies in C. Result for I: 0.611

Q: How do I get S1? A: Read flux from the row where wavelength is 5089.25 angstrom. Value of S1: 0.694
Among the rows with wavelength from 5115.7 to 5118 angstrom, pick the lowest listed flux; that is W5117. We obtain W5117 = 0.653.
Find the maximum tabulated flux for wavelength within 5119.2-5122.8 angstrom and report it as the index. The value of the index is 0.682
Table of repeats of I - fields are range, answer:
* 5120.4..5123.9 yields 0.636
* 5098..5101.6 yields 0.581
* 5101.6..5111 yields 0.555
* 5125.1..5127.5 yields 0.529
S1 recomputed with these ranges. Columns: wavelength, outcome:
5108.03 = 0.564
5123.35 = 0.726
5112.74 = 0.581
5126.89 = 0.58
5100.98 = 0.581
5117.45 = 0.653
